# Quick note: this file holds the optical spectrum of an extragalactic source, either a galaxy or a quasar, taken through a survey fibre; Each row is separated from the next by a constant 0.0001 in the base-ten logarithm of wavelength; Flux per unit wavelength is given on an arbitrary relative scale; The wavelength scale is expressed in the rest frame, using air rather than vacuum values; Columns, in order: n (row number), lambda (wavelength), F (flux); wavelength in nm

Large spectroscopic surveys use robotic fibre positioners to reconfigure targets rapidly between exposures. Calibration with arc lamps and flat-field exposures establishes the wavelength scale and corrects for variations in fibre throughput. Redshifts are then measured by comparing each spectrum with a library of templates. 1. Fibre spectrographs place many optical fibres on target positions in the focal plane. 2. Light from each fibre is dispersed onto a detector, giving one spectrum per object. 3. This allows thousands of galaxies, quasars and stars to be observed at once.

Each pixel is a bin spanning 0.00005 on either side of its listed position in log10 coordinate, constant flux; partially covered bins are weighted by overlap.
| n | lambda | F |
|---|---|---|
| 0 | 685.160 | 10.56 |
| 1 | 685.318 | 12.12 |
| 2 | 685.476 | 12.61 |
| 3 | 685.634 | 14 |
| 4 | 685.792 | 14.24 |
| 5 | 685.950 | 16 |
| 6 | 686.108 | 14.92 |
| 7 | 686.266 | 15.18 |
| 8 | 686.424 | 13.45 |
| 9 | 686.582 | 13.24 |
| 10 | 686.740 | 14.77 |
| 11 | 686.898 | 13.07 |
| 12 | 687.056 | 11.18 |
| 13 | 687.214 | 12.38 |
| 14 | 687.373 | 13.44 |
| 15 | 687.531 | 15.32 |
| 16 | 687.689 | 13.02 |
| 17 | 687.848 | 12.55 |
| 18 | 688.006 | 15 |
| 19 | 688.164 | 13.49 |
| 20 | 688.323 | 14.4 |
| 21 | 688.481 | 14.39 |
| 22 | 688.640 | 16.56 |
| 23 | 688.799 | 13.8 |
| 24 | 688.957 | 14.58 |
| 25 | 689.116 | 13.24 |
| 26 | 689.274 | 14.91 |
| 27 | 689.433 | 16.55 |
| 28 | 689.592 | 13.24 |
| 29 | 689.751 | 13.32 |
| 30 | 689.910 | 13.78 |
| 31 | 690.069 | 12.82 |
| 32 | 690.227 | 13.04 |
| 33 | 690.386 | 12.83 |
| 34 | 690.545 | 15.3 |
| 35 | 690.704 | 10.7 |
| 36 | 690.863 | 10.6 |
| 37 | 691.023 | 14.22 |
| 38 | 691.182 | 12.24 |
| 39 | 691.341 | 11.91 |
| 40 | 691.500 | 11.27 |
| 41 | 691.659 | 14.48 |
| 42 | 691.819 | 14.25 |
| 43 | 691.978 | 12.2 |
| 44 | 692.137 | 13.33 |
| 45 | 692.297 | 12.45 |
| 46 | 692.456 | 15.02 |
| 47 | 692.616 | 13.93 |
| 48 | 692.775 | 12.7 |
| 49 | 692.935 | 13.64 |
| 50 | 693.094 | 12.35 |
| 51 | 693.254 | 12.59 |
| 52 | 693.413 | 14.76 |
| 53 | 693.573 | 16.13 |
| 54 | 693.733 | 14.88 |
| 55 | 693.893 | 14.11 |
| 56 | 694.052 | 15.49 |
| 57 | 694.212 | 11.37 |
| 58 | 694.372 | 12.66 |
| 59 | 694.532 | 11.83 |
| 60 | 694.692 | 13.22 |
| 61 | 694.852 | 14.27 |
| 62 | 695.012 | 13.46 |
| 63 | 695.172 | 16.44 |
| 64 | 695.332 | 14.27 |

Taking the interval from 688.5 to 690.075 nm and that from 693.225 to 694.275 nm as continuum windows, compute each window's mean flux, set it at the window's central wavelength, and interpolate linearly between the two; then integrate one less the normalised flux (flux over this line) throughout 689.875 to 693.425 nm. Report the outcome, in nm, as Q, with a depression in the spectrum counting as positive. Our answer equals 0.32 nm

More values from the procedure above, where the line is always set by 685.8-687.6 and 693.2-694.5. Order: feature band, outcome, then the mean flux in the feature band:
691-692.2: 0.09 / 12.9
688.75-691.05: 0.07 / 13.5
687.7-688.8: -0.03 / 14.3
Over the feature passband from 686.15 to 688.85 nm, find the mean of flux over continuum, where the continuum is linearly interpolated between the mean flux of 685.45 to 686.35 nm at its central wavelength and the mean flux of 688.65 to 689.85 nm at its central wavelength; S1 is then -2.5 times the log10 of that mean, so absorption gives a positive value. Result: 0.05 mag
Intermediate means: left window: 14.6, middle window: 13.9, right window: 14.4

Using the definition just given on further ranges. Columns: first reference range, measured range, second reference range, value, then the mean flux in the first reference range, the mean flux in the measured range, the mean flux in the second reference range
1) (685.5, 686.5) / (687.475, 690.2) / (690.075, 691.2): -0.06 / 14.5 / 14.1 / 12.7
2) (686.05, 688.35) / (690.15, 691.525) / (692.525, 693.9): 0.11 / 13.7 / 12.5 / 13.9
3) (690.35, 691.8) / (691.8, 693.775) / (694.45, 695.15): -0.05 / 12.7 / 13.7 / 13.5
